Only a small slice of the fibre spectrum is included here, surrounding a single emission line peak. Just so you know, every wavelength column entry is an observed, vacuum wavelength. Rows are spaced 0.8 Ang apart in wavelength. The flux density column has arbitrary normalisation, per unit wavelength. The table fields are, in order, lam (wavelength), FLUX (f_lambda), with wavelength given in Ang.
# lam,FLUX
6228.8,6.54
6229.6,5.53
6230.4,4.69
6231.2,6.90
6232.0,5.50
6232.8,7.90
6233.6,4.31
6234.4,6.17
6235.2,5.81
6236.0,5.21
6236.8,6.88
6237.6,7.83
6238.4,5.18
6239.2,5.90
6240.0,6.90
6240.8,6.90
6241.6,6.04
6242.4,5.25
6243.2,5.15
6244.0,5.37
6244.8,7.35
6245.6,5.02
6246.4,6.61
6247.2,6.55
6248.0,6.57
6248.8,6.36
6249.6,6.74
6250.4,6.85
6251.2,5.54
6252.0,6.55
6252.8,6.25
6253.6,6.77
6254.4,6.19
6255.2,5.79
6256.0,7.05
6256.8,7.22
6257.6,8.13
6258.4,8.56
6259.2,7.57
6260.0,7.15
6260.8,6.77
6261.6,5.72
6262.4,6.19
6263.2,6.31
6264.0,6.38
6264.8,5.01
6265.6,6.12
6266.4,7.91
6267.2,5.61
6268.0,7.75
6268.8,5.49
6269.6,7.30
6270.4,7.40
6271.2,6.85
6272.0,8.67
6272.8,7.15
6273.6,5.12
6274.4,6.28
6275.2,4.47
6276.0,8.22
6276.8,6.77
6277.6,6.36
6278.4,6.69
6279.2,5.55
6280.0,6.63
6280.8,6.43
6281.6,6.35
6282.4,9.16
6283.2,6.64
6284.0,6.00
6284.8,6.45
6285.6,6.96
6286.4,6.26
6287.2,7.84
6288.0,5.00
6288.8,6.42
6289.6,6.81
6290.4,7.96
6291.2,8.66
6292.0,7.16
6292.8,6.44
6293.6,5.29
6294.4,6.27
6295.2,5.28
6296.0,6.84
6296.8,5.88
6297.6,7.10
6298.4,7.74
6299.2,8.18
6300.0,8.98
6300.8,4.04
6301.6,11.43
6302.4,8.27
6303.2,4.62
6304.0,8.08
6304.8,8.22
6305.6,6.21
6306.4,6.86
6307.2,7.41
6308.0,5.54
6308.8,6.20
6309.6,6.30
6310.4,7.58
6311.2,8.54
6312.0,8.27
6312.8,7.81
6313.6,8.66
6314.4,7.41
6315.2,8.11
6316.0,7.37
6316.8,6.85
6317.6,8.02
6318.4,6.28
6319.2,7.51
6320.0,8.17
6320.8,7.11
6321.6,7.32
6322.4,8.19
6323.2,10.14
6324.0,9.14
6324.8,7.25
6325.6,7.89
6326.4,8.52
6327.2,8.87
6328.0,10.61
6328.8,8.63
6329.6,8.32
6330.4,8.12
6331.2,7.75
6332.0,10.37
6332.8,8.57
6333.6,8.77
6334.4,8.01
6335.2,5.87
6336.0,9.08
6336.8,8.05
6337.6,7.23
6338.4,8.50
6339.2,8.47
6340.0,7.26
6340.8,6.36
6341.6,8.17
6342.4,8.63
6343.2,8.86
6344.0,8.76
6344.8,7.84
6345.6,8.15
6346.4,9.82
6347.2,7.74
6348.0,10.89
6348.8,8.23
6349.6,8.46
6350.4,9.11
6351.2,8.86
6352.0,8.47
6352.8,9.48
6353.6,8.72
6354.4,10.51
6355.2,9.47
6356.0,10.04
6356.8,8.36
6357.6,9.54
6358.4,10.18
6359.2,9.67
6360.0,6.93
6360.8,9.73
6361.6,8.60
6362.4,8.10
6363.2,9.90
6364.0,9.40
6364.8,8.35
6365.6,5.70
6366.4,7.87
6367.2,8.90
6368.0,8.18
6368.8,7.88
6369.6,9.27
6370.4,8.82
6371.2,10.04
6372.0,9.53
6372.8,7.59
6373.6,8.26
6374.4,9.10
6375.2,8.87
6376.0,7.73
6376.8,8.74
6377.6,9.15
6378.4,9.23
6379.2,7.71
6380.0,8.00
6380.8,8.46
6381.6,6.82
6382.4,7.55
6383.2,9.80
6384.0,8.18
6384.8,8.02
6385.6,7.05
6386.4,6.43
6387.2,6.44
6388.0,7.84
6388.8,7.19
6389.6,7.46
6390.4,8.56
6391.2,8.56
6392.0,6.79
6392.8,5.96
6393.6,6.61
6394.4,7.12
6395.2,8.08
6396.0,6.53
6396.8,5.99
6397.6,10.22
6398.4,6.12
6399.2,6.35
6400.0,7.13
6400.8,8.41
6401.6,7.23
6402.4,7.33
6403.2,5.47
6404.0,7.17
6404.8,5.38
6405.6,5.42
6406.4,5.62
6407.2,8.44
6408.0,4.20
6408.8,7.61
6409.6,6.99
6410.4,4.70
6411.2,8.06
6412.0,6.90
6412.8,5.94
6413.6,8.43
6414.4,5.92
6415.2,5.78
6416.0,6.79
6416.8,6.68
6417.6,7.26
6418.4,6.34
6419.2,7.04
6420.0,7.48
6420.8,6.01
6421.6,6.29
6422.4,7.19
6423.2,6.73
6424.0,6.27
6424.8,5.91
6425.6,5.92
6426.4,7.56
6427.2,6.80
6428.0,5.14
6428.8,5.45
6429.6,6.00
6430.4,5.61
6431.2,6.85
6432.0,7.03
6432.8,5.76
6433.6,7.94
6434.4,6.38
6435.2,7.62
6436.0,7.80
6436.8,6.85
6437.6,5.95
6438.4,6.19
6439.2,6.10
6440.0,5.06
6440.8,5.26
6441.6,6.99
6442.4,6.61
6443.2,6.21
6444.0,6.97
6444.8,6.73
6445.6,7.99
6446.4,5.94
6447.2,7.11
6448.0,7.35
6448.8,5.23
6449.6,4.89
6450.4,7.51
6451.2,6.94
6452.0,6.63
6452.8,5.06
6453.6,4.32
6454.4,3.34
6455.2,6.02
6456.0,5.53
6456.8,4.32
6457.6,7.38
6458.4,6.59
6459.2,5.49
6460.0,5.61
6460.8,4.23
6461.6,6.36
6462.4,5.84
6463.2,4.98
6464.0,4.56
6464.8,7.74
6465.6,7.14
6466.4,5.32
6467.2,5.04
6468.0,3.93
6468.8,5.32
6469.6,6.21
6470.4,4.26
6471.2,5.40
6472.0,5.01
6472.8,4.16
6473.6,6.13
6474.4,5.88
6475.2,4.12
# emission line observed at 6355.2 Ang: C III] 1909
